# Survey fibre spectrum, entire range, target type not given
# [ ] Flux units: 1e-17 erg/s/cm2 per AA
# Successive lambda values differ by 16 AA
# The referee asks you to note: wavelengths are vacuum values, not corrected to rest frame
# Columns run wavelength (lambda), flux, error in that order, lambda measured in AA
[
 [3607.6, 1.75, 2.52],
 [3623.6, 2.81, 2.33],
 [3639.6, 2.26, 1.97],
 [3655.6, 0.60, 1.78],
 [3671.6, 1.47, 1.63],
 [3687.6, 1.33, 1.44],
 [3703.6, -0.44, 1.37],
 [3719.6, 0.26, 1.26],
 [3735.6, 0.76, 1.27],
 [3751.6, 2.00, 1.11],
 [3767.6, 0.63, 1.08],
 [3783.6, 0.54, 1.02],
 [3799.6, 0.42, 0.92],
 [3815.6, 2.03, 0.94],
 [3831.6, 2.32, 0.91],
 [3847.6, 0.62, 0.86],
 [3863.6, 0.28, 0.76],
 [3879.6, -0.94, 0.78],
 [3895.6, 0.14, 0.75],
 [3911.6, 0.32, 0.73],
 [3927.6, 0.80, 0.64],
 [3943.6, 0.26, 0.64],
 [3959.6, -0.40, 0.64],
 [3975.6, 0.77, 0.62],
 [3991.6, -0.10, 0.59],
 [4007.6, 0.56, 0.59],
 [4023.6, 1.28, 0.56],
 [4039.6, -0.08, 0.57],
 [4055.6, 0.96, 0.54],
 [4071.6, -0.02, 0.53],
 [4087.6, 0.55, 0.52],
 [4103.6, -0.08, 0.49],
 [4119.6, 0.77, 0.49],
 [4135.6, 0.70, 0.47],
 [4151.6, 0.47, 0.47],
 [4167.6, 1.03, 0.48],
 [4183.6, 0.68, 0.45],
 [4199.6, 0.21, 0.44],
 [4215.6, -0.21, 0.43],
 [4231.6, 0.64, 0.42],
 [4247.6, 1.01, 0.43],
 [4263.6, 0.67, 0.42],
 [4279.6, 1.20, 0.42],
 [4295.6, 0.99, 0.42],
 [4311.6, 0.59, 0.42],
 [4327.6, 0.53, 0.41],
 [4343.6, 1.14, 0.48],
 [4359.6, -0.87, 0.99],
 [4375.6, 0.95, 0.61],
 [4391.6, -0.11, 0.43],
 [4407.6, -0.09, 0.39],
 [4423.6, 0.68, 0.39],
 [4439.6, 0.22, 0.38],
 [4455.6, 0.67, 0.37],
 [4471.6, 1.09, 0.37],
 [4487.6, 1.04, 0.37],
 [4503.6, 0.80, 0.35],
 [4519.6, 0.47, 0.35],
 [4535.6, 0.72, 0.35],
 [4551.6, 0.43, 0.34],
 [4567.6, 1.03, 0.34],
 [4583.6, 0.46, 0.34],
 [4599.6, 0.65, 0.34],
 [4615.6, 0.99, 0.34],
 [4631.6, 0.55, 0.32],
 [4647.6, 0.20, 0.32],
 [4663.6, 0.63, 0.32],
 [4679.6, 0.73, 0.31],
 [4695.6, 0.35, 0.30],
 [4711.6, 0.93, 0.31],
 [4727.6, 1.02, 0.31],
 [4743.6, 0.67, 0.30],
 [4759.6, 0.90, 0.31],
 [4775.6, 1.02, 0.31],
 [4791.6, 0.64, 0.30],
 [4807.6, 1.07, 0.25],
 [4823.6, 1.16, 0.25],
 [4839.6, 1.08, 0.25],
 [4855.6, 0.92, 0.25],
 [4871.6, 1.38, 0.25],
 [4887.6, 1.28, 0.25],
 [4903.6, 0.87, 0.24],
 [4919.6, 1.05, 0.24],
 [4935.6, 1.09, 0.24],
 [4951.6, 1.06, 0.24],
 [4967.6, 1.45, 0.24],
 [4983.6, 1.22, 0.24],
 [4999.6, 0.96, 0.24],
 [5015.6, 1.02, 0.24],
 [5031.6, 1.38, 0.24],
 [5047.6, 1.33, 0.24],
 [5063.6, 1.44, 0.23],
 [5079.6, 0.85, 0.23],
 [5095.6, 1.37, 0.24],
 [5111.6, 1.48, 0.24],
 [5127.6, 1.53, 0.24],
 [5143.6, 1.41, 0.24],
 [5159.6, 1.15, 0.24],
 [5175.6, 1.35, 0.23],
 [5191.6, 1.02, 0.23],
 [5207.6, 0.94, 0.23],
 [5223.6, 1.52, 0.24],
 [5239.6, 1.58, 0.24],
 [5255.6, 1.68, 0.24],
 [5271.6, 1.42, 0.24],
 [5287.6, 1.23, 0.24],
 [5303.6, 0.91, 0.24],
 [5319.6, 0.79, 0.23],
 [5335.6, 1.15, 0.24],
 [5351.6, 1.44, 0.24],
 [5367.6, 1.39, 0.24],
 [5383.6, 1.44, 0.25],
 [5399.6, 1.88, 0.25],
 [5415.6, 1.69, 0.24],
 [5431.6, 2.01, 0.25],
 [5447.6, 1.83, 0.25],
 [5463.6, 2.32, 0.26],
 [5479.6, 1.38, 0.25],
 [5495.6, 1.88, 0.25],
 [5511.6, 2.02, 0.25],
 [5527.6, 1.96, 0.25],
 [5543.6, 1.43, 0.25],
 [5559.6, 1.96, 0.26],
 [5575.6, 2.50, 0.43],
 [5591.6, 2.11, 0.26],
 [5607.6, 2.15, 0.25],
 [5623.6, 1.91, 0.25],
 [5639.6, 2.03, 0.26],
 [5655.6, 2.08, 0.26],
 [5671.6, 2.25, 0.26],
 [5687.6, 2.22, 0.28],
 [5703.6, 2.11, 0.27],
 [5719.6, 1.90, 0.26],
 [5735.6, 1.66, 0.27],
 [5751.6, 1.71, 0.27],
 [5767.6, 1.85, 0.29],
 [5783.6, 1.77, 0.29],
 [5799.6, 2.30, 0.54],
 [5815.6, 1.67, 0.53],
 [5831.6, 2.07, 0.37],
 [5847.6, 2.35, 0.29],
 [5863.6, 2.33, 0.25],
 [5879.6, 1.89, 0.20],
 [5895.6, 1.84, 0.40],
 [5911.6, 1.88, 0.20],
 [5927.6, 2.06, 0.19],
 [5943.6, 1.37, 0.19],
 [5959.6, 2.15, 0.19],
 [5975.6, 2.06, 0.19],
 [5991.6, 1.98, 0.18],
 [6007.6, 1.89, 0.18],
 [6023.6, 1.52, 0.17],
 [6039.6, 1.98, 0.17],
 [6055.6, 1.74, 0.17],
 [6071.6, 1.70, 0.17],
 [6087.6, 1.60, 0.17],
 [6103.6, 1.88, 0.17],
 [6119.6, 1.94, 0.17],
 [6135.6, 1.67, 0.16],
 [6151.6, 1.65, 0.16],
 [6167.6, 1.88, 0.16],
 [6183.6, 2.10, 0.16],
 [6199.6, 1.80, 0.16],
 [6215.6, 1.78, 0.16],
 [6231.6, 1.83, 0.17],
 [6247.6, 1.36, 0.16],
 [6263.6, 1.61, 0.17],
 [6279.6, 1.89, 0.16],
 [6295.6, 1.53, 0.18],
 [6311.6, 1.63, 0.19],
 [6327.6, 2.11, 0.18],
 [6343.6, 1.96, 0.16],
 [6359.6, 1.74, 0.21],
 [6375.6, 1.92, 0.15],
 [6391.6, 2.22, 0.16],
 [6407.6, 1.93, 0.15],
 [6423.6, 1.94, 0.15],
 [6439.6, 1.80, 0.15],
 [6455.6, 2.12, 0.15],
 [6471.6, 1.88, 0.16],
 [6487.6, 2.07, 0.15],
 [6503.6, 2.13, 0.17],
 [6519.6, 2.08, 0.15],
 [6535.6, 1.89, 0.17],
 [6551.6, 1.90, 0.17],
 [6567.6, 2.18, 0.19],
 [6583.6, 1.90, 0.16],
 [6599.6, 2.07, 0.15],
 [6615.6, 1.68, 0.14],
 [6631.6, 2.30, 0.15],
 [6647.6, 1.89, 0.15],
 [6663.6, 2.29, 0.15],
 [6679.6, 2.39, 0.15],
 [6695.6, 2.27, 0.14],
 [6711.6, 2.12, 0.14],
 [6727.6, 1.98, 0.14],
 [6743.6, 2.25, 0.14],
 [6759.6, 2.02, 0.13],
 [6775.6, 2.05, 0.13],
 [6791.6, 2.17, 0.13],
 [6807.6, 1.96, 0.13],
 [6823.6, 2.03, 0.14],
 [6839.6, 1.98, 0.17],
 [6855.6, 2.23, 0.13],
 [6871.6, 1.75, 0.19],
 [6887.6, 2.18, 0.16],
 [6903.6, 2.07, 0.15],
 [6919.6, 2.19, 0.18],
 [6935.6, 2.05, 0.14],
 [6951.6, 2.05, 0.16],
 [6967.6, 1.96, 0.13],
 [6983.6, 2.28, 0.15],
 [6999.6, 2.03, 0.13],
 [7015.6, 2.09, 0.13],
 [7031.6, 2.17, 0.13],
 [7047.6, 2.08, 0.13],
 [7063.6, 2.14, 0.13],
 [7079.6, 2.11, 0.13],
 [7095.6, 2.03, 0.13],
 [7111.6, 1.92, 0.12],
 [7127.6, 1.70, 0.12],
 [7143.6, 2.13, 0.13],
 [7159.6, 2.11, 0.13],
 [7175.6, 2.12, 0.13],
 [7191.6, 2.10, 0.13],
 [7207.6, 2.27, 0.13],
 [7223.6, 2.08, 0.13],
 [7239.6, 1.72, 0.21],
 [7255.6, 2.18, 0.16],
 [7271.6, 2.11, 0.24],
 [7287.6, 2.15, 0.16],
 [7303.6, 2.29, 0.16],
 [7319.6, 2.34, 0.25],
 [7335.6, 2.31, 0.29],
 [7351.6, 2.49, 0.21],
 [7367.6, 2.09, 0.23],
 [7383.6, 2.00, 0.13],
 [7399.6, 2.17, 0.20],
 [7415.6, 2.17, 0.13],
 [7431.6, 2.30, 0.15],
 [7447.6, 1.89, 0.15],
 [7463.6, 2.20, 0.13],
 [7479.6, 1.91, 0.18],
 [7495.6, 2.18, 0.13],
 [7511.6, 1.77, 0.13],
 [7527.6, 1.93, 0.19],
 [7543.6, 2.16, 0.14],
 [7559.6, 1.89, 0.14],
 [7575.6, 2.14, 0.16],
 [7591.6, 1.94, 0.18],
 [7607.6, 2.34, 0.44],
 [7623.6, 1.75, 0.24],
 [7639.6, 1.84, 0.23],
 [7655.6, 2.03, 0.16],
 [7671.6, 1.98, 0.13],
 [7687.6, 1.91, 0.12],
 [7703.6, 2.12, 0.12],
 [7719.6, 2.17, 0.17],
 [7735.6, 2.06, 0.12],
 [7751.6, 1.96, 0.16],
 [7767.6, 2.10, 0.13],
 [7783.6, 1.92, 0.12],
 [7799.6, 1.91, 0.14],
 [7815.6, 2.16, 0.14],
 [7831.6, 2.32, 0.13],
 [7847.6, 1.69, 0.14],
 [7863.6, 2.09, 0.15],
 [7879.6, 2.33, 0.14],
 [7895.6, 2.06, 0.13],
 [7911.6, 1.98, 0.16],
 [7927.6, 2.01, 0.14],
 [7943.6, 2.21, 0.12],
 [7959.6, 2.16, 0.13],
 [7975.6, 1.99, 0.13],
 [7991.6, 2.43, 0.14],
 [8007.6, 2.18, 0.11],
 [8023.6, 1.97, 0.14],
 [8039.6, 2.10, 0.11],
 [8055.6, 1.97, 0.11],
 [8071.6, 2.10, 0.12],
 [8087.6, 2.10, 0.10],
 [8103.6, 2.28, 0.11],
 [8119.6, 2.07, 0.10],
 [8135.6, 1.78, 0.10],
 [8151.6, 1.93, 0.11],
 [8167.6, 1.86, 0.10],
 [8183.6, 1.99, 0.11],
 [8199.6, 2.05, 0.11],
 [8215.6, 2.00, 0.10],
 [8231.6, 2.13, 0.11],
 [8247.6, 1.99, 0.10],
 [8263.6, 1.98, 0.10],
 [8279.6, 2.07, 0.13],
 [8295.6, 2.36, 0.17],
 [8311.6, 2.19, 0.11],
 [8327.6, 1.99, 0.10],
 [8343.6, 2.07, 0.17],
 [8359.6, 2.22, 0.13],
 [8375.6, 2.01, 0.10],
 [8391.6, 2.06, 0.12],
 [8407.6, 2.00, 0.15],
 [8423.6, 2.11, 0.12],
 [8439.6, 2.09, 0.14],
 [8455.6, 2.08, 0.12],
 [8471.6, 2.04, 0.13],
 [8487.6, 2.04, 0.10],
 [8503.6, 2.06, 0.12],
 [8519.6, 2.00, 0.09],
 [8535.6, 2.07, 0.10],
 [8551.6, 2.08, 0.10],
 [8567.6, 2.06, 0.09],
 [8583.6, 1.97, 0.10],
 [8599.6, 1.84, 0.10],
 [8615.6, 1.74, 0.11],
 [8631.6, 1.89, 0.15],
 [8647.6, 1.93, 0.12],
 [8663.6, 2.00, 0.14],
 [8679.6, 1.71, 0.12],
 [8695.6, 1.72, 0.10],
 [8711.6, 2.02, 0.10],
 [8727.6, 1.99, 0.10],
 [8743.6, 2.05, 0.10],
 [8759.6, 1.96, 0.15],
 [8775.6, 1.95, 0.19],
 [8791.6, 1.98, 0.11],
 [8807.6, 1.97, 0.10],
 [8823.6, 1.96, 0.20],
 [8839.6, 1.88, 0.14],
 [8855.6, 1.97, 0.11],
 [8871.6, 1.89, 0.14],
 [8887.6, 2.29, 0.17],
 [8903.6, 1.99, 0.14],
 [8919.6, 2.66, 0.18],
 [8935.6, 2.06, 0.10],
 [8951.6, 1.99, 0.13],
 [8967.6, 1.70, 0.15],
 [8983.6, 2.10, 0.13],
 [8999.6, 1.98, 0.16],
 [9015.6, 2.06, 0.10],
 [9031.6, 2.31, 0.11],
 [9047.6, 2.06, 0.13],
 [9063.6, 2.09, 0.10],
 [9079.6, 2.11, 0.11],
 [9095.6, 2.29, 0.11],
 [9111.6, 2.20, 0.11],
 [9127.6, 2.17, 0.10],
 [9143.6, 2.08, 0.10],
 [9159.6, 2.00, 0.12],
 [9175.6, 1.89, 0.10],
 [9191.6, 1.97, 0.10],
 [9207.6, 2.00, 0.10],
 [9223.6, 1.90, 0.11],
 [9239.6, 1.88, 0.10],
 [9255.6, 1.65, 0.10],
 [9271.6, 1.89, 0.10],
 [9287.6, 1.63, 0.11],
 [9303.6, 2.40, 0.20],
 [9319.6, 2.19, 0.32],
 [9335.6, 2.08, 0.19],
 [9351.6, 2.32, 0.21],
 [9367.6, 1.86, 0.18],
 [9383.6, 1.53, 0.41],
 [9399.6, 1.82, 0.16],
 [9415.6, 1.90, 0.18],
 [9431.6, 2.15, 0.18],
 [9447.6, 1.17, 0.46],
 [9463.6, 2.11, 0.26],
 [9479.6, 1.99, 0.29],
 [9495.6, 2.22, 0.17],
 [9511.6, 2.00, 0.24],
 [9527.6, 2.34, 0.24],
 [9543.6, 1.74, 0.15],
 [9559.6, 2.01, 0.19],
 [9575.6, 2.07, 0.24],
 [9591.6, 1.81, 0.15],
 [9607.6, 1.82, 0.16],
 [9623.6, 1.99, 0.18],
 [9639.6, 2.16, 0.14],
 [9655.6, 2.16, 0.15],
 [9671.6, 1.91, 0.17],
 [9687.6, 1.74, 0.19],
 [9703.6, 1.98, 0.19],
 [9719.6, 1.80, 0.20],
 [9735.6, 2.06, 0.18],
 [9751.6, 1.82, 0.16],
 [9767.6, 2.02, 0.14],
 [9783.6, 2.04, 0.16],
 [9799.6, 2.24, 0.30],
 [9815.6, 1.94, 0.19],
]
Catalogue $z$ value 0.208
